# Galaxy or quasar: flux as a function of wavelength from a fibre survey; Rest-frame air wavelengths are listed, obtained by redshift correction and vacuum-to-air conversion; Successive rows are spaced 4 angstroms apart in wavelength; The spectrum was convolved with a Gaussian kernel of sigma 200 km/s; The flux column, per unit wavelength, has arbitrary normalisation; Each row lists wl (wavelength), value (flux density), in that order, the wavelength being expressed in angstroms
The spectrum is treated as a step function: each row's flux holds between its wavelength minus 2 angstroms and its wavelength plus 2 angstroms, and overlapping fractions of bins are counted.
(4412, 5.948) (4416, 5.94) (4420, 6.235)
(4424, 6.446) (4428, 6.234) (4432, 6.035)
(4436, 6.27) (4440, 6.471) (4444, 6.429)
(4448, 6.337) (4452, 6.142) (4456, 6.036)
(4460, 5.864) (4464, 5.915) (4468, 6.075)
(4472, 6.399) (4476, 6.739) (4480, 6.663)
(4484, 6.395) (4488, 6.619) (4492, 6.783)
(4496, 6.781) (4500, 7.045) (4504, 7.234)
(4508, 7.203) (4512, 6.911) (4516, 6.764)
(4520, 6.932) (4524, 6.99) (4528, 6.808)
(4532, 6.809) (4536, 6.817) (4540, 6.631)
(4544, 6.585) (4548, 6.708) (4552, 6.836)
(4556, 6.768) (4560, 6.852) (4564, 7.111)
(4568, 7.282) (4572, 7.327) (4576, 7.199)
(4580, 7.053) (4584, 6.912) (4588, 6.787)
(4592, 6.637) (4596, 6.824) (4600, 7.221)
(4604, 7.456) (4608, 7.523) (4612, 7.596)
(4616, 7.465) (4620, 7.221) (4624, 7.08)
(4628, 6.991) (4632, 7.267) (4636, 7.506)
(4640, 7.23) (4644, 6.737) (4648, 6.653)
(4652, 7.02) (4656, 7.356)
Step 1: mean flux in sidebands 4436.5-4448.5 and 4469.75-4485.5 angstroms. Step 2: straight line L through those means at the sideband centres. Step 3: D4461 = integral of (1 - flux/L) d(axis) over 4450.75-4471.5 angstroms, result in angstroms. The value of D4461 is 1.44 angstroms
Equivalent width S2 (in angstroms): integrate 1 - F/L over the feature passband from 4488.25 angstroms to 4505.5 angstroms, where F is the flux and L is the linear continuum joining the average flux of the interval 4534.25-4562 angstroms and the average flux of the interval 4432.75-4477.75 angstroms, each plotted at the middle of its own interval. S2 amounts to -1.22 angstroms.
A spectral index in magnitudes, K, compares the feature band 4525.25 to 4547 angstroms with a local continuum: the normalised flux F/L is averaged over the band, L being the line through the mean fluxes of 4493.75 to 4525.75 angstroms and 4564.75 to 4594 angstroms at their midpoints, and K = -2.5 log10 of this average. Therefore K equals 0.04 mag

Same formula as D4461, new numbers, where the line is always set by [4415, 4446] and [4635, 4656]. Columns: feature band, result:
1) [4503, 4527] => -1.5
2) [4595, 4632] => -1.9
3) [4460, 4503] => -0.5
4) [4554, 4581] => -1.3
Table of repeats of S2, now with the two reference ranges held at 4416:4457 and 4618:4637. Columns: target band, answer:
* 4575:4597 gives 0.31 angstroms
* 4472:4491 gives -0.34 angstroms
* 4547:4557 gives 0.07 angstroms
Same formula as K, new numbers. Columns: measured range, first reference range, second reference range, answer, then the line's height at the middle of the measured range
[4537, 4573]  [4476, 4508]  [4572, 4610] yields 0.015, 6.98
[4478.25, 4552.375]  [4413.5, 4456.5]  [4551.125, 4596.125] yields -0.025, 6.66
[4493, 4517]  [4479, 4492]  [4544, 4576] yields -0.048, 6.69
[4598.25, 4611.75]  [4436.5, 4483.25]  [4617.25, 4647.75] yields -0.066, 6.99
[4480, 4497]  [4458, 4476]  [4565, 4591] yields -0.053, 6.32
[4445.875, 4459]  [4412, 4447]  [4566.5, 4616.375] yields 0.039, 6.37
